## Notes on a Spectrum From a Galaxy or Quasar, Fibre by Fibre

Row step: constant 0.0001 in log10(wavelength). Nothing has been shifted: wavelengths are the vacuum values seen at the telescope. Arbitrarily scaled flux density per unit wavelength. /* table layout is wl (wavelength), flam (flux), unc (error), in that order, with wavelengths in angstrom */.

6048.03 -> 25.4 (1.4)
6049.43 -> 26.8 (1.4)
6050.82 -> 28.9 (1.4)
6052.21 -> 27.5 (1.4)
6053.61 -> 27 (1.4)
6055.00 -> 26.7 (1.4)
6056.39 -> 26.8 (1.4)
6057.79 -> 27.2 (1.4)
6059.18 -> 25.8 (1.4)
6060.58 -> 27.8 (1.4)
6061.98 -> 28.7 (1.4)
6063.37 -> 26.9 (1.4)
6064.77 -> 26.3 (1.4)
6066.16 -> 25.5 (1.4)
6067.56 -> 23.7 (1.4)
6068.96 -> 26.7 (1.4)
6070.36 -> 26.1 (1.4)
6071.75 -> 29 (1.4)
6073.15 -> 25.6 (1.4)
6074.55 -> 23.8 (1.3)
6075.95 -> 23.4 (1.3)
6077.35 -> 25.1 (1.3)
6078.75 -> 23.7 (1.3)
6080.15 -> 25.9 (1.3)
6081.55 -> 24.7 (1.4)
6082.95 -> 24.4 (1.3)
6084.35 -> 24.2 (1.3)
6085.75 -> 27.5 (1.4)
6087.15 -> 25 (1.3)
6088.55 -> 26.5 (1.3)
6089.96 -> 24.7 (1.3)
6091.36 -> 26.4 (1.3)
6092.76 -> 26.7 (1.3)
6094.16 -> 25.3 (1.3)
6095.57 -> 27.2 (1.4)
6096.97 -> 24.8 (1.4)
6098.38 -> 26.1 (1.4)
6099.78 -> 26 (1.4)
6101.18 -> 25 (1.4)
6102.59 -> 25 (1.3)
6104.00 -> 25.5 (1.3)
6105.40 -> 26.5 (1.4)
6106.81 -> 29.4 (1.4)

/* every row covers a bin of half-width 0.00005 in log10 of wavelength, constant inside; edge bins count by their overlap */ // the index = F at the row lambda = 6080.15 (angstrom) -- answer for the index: 25.9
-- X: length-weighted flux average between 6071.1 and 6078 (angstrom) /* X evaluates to 25.3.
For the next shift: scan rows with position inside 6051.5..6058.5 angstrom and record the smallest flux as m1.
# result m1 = 26.7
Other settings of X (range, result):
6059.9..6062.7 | 28.3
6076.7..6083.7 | 24.8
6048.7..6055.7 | 27.4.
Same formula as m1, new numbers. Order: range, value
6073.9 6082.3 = 23.4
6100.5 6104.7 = 25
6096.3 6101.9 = 24.8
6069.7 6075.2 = 23.8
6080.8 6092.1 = 24.2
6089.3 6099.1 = 24.7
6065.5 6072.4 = 23.7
